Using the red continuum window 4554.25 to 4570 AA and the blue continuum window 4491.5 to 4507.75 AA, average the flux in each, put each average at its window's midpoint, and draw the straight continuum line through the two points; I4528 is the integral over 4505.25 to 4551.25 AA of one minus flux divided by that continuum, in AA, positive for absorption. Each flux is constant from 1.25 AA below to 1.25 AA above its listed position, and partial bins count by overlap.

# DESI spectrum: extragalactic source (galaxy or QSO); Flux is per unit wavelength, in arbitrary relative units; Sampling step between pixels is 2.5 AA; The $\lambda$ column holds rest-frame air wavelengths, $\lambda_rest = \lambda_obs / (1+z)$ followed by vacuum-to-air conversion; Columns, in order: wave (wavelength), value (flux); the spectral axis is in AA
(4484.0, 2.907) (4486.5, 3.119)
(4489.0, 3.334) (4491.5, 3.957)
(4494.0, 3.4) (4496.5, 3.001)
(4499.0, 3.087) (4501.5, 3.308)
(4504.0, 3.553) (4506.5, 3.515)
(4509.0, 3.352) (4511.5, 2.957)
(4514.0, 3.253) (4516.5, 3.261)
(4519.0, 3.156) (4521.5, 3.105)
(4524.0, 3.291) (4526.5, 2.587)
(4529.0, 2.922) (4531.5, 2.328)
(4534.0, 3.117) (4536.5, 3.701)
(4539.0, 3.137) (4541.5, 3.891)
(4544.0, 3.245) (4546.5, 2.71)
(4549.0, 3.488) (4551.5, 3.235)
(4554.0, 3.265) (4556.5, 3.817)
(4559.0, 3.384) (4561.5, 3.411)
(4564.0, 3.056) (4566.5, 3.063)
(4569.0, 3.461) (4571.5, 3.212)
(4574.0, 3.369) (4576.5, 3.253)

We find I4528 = 2.60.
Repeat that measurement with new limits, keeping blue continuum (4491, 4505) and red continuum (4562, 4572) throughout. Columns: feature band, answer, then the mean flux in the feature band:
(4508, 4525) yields 0.6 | 3.19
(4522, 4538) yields 1.4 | 3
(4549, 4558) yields -0.6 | 3.44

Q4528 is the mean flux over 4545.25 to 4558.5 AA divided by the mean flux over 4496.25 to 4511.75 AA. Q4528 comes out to 1.01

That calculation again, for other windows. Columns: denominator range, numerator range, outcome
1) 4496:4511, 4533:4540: 1.01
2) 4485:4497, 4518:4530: 0.89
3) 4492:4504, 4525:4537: 0.88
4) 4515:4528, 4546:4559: 1.09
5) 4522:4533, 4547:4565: 1.19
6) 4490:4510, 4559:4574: 0.96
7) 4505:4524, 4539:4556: 1.02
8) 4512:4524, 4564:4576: 1.02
